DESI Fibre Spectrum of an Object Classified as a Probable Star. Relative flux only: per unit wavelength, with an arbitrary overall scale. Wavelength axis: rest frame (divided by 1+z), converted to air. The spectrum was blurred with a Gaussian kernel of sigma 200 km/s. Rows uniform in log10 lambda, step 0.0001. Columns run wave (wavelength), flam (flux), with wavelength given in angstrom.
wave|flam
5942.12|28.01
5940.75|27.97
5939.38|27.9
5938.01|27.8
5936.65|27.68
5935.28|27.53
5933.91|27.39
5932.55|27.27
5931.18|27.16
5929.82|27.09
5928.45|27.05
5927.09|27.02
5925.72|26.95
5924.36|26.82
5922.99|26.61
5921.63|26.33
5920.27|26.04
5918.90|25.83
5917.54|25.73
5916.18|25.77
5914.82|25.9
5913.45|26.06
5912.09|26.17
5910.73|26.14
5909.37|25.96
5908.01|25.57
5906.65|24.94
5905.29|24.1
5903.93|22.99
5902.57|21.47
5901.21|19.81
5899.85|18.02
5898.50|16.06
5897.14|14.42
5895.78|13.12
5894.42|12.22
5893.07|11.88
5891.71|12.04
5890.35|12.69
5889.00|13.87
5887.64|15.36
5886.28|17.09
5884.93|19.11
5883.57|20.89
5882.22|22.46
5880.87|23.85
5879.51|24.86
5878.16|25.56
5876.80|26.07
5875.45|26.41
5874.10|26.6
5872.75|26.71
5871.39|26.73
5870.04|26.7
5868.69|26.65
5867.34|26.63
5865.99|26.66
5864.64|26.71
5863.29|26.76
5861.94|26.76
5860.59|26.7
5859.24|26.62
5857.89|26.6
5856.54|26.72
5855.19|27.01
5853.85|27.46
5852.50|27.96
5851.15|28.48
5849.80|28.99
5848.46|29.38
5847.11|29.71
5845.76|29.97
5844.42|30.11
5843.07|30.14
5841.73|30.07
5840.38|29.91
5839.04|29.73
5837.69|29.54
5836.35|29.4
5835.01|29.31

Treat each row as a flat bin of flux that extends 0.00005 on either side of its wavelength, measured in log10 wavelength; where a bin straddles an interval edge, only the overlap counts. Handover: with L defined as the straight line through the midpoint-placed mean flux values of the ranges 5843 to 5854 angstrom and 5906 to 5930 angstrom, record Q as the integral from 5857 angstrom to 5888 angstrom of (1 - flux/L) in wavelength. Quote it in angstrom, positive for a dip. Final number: 3.7 angstrom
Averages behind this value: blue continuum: 29.1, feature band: 24.8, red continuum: 26.2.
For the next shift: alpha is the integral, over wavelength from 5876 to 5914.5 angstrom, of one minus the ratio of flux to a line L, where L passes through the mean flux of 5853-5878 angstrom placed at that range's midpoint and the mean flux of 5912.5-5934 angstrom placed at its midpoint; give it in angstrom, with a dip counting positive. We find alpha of 9.3 angstrom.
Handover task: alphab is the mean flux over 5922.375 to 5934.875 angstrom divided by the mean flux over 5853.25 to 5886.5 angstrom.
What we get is 1.06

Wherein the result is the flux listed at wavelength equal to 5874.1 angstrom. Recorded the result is 26.6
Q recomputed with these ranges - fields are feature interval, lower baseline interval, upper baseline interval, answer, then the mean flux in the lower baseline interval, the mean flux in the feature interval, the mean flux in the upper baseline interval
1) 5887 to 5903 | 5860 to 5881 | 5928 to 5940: 7.0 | 26.3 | 15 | 27.4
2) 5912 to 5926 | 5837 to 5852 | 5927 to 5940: 0.8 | 29.6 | 26.2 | 27.4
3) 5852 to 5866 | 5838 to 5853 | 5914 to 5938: 1.0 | 29.5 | 26.9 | 26.7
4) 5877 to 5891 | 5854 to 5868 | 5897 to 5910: 2.5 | 26.8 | 19.8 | 21.6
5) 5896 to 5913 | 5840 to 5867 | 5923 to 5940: 3.5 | 28.1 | 22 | 27.3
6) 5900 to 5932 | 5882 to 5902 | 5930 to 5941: -4.7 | 15.8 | 25.4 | 27.6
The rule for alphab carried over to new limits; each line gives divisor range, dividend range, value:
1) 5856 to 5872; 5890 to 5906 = 0.62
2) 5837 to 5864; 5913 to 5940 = 0.94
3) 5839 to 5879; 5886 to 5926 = 0.77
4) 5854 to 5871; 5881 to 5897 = 0.59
